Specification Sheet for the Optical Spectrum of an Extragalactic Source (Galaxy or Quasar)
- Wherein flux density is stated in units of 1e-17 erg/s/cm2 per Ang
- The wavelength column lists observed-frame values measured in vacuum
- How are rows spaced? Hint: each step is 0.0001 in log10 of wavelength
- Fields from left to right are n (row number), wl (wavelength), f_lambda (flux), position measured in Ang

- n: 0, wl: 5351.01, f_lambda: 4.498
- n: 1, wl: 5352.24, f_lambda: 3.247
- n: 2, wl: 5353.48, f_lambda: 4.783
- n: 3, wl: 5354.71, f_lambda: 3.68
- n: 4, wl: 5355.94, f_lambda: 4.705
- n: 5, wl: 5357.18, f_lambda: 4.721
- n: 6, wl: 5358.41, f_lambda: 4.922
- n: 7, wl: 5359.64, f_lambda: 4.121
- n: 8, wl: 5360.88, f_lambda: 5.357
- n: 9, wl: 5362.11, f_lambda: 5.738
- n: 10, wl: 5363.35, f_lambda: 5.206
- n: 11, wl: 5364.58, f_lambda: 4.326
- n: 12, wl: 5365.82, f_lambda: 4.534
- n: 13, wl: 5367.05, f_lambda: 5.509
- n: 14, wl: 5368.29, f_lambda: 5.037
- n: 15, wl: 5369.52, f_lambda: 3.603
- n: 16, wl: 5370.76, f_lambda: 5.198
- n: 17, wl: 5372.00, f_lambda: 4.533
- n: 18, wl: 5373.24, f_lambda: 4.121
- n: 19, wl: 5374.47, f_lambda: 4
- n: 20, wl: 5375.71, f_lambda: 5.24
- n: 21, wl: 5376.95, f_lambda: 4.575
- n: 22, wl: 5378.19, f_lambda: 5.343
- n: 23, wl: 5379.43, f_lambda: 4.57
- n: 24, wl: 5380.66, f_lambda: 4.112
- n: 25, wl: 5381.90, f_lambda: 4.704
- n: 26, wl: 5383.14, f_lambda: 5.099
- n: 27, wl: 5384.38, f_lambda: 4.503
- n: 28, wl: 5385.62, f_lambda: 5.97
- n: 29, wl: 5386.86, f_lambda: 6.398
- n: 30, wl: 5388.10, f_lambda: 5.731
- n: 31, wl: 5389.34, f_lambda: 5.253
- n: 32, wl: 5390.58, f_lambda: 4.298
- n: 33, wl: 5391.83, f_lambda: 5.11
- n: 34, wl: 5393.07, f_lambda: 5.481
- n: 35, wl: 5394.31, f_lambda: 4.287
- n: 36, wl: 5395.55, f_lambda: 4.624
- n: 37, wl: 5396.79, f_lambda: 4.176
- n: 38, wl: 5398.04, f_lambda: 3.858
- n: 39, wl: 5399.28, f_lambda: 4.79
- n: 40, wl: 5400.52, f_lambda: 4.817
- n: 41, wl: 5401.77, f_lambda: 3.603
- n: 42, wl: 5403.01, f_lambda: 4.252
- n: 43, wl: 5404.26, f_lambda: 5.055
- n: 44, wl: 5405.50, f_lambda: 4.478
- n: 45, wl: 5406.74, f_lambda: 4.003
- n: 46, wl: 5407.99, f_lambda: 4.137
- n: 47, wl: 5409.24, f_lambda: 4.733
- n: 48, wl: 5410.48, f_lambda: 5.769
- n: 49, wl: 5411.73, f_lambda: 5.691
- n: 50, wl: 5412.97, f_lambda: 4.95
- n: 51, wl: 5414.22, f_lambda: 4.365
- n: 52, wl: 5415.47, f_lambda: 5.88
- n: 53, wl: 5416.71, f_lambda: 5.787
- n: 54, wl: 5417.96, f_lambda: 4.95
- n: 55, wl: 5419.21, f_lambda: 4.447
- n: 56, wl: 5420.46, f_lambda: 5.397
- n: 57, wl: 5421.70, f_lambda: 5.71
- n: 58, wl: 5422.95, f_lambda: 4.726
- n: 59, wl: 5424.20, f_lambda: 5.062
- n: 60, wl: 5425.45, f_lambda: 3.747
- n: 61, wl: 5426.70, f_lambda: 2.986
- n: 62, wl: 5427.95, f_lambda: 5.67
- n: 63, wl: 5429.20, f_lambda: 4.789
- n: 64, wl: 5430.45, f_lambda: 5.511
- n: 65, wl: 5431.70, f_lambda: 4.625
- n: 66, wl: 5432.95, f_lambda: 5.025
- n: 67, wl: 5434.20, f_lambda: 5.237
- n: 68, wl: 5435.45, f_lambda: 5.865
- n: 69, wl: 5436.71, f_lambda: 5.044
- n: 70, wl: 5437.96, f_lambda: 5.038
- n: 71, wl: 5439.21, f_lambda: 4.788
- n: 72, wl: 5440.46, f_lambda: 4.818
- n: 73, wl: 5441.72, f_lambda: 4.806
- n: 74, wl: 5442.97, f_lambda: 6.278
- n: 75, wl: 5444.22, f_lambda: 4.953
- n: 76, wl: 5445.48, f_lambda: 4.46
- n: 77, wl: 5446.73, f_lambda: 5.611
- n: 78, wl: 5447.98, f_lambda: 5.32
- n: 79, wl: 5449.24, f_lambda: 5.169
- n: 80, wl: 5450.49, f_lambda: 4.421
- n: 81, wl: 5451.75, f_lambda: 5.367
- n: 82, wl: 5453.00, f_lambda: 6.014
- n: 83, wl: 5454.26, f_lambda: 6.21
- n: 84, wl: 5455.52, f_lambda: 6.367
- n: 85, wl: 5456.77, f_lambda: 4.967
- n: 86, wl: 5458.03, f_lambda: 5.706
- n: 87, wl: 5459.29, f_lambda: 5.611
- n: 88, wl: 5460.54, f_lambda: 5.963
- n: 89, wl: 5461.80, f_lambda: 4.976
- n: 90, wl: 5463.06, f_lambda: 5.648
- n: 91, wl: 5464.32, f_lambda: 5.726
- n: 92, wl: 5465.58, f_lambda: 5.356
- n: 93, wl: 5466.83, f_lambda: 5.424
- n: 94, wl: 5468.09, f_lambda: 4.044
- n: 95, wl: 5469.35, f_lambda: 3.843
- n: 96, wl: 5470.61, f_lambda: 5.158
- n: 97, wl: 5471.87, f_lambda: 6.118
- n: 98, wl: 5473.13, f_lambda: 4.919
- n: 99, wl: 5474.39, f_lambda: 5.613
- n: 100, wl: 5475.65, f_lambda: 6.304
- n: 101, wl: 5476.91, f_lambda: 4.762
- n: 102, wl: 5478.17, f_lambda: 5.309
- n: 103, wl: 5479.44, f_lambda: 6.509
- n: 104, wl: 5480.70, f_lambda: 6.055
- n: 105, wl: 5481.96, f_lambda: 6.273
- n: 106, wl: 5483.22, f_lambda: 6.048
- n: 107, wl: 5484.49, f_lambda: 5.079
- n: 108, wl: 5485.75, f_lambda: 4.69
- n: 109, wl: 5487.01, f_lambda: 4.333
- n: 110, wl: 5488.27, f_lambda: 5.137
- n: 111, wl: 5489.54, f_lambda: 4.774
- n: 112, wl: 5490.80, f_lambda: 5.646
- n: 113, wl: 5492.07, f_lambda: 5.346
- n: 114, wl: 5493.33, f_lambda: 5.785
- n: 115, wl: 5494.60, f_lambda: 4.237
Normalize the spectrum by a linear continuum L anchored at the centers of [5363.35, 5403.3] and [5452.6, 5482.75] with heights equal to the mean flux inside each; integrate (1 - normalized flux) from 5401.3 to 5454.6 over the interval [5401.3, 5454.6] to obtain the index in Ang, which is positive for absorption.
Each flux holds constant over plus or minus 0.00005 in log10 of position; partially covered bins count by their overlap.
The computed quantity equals 1.8 Ang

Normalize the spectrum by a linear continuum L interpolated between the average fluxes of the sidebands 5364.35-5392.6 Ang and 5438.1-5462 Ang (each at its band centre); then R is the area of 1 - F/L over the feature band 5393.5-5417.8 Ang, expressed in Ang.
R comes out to 1.7 Ang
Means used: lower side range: 4.87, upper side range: 5.36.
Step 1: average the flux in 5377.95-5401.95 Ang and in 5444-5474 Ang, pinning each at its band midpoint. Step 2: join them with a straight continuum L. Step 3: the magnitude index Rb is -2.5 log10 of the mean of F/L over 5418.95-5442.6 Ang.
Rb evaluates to 0.042 mag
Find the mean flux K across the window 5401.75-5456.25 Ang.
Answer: 5.04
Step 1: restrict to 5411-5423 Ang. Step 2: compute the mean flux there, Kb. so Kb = 5.22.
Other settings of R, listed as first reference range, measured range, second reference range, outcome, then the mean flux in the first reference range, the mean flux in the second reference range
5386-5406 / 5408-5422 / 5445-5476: -0.65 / 4.78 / 5.37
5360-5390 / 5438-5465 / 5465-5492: -0.89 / 4.94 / 5.31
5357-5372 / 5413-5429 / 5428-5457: 0.78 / 4.85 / 5.26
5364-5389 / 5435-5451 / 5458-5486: 0.45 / 4.86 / 5.45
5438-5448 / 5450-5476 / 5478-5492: -0.71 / 5.12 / 5.44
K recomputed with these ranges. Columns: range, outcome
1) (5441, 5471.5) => 5.31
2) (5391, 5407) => 4.51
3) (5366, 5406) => 4.76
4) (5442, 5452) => 5.18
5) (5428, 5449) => 5.15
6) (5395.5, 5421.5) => 4.77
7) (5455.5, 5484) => 5.49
